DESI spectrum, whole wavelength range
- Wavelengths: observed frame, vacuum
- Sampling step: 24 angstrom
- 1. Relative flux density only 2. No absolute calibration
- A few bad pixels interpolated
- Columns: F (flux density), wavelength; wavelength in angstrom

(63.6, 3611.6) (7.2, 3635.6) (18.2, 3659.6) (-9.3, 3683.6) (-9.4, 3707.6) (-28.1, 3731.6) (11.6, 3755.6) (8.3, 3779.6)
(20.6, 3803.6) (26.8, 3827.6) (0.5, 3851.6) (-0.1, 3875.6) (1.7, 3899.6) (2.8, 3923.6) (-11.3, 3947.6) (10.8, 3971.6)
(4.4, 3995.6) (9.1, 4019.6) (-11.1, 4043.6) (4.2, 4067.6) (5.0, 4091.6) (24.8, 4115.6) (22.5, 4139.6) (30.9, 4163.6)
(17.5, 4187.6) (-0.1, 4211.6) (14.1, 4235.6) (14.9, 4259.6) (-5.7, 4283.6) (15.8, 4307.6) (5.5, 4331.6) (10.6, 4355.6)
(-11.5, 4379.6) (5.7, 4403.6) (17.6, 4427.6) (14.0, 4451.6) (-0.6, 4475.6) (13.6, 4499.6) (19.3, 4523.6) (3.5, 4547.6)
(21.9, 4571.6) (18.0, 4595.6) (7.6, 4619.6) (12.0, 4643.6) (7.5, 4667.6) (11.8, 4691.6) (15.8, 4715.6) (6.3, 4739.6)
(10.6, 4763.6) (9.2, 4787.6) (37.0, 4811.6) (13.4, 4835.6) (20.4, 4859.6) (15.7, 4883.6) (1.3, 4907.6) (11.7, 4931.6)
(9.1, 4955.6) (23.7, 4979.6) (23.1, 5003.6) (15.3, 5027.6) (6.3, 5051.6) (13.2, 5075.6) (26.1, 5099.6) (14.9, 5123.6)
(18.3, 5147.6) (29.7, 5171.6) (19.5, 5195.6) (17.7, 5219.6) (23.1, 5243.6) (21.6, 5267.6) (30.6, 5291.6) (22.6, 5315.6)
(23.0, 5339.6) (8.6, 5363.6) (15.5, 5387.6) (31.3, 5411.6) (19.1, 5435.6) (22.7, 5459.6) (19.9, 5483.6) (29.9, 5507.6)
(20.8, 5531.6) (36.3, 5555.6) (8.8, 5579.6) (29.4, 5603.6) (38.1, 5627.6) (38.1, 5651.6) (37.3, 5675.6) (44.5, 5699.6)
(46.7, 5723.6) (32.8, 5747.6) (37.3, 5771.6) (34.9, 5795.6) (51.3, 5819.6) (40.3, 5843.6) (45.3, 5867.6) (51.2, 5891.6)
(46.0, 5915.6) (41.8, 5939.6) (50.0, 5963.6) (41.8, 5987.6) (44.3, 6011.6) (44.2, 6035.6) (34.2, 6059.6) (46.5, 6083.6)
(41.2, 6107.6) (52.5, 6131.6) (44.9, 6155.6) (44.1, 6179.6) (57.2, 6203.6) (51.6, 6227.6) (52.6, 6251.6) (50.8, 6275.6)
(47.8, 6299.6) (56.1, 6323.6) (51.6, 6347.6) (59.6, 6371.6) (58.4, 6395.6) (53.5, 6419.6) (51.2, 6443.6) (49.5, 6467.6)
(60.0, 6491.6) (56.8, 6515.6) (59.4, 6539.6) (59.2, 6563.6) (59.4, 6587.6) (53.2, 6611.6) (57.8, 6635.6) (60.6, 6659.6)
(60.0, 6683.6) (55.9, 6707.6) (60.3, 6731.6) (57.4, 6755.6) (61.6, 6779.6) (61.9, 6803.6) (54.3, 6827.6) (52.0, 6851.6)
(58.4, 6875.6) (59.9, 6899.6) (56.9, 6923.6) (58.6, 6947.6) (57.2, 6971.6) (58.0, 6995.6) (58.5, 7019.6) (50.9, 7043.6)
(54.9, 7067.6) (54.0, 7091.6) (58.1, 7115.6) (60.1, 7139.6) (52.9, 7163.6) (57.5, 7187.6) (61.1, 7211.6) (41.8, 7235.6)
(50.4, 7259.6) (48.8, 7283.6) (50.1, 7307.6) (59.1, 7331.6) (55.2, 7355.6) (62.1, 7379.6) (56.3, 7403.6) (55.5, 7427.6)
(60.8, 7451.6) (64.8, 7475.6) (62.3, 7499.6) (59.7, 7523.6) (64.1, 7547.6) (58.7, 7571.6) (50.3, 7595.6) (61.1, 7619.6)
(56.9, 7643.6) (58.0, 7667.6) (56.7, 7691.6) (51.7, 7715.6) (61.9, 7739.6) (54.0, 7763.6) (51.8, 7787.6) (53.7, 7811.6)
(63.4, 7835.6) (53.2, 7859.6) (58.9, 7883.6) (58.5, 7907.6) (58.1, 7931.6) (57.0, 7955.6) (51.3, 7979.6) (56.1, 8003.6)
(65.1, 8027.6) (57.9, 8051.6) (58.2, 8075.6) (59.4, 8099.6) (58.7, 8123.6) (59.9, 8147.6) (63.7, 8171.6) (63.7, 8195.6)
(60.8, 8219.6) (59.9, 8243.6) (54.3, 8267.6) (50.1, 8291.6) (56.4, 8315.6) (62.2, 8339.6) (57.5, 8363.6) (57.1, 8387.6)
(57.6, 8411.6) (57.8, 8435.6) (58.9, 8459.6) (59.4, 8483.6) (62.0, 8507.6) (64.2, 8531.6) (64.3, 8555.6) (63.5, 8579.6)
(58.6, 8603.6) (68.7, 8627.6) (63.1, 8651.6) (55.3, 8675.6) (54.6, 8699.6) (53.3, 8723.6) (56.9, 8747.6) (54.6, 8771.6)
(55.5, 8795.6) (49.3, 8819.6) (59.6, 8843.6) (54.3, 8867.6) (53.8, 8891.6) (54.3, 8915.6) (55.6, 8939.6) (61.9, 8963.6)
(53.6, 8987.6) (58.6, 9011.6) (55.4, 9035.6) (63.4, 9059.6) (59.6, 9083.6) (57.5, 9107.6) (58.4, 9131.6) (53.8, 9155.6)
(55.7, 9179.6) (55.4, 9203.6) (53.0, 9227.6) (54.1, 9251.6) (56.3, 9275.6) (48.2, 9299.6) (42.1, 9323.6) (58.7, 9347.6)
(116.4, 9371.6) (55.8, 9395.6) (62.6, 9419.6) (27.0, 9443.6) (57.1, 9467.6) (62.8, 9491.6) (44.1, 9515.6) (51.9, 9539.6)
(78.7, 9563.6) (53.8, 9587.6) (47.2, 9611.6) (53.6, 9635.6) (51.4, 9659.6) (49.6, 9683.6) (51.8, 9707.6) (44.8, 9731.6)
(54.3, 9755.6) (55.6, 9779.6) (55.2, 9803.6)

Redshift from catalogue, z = 0.407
